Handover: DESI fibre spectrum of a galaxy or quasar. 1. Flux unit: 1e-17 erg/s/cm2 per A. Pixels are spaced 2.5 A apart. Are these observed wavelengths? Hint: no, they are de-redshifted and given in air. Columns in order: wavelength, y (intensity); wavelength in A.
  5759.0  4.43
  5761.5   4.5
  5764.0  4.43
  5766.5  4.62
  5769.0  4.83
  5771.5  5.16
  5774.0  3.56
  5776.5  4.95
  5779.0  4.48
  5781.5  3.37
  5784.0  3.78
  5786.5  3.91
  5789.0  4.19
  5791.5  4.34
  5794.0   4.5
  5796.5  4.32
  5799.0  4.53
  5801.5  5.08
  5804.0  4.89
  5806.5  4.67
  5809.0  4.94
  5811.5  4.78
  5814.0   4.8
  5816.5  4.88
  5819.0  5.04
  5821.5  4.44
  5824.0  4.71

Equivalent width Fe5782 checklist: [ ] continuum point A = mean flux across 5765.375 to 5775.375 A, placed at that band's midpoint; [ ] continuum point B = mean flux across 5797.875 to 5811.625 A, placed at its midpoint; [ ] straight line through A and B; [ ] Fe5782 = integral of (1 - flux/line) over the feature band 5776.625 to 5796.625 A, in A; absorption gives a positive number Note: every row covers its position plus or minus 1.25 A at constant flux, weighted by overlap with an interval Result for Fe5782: 2.3 A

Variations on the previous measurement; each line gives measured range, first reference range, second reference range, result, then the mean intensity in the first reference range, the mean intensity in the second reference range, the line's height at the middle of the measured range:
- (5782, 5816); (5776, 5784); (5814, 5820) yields 0.3 A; 4.13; 4.92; 4.54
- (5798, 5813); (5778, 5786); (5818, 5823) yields -1.5 A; 3.86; 4.72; 4.39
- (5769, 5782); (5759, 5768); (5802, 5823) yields 0.5 A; 4.51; 4.81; 4.59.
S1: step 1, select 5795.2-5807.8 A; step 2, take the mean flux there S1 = 4.7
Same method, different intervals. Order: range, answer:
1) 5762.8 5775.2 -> 4.52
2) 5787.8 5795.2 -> 4.34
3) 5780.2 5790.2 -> 3.81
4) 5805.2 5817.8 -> 4.82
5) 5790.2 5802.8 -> 4.55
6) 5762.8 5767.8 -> 4.53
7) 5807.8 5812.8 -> 4.86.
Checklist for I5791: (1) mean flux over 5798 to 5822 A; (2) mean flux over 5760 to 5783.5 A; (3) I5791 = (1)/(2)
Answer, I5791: 1.1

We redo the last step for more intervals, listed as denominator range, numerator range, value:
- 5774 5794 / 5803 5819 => 1.17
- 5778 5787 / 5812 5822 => 1.25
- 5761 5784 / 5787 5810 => 1.04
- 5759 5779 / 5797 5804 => 1.04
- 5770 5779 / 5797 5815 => 1.05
